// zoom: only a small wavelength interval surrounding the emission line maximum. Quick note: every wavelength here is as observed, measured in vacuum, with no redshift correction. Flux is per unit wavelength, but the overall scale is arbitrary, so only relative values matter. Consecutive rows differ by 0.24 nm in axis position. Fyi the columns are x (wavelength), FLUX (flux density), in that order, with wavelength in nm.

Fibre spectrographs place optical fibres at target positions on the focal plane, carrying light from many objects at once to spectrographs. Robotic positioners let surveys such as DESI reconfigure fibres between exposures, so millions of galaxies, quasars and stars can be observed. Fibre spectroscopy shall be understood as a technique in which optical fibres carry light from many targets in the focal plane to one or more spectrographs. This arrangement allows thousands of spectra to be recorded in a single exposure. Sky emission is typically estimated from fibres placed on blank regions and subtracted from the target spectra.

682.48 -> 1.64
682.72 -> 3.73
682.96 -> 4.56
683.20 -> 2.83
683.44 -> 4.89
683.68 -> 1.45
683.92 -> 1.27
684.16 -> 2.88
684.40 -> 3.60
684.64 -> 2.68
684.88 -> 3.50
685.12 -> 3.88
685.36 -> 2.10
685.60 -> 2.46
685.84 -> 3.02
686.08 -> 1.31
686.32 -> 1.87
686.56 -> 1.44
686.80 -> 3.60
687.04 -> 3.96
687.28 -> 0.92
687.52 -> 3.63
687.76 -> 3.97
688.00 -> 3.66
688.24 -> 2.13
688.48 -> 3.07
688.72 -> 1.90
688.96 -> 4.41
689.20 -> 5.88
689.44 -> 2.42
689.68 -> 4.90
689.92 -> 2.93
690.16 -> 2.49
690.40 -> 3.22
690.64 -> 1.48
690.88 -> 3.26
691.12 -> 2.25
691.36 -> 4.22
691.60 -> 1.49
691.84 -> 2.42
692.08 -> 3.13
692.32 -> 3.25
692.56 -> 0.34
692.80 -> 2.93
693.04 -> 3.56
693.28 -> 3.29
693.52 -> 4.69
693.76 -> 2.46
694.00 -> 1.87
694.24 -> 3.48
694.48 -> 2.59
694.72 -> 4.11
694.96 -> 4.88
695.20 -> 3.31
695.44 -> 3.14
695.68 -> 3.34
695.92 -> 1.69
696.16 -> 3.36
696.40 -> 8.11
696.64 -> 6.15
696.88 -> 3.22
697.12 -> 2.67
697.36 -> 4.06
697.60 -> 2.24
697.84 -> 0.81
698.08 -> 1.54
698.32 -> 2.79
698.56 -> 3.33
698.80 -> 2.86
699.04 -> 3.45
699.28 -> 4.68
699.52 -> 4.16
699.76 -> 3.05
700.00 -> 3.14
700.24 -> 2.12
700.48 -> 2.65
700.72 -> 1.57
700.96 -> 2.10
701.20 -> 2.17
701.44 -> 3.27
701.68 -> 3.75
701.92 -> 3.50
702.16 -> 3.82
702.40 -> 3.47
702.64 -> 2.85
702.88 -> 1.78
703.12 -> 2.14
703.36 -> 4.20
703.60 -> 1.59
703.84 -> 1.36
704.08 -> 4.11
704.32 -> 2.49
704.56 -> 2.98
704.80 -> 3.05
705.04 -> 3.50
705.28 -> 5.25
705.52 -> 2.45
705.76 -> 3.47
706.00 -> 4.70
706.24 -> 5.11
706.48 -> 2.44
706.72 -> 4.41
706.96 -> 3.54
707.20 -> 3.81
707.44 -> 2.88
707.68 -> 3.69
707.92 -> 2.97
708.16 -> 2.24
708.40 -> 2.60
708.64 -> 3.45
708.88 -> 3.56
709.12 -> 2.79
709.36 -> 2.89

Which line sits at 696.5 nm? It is H-beta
